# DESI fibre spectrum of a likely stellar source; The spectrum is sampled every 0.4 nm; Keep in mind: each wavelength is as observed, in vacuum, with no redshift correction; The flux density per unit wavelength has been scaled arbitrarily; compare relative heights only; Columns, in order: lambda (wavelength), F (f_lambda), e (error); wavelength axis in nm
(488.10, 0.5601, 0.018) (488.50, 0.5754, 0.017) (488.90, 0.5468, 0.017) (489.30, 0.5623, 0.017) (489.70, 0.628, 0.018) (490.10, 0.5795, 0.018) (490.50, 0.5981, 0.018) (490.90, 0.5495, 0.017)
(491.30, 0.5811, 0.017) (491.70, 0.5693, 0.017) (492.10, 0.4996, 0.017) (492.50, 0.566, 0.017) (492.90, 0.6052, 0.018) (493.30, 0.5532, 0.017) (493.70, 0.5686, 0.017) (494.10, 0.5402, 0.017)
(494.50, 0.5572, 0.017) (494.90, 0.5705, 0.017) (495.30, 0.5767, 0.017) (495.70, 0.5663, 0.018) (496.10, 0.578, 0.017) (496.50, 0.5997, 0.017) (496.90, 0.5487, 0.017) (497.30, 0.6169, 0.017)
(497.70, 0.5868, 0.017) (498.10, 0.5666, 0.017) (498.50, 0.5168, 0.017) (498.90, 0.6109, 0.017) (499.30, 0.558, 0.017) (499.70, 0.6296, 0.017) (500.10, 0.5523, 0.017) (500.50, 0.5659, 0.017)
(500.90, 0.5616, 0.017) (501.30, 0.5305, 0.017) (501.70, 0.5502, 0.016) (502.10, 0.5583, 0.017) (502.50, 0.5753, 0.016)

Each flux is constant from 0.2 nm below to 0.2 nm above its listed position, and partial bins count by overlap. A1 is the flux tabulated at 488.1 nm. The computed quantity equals 0.5601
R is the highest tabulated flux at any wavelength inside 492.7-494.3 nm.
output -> 0.6052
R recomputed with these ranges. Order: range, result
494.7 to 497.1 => 0.5997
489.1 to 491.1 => 0.628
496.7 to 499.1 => 0.6169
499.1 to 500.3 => 0.6296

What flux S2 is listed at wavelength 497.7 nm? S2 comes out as 0.5868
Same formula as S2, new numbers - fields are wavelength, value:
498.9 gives 0.6109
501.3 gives 0.5305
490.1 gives 0.5795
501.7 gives 0.5502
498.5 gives 0.5168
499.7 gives 0.6296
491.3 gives 0.5811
